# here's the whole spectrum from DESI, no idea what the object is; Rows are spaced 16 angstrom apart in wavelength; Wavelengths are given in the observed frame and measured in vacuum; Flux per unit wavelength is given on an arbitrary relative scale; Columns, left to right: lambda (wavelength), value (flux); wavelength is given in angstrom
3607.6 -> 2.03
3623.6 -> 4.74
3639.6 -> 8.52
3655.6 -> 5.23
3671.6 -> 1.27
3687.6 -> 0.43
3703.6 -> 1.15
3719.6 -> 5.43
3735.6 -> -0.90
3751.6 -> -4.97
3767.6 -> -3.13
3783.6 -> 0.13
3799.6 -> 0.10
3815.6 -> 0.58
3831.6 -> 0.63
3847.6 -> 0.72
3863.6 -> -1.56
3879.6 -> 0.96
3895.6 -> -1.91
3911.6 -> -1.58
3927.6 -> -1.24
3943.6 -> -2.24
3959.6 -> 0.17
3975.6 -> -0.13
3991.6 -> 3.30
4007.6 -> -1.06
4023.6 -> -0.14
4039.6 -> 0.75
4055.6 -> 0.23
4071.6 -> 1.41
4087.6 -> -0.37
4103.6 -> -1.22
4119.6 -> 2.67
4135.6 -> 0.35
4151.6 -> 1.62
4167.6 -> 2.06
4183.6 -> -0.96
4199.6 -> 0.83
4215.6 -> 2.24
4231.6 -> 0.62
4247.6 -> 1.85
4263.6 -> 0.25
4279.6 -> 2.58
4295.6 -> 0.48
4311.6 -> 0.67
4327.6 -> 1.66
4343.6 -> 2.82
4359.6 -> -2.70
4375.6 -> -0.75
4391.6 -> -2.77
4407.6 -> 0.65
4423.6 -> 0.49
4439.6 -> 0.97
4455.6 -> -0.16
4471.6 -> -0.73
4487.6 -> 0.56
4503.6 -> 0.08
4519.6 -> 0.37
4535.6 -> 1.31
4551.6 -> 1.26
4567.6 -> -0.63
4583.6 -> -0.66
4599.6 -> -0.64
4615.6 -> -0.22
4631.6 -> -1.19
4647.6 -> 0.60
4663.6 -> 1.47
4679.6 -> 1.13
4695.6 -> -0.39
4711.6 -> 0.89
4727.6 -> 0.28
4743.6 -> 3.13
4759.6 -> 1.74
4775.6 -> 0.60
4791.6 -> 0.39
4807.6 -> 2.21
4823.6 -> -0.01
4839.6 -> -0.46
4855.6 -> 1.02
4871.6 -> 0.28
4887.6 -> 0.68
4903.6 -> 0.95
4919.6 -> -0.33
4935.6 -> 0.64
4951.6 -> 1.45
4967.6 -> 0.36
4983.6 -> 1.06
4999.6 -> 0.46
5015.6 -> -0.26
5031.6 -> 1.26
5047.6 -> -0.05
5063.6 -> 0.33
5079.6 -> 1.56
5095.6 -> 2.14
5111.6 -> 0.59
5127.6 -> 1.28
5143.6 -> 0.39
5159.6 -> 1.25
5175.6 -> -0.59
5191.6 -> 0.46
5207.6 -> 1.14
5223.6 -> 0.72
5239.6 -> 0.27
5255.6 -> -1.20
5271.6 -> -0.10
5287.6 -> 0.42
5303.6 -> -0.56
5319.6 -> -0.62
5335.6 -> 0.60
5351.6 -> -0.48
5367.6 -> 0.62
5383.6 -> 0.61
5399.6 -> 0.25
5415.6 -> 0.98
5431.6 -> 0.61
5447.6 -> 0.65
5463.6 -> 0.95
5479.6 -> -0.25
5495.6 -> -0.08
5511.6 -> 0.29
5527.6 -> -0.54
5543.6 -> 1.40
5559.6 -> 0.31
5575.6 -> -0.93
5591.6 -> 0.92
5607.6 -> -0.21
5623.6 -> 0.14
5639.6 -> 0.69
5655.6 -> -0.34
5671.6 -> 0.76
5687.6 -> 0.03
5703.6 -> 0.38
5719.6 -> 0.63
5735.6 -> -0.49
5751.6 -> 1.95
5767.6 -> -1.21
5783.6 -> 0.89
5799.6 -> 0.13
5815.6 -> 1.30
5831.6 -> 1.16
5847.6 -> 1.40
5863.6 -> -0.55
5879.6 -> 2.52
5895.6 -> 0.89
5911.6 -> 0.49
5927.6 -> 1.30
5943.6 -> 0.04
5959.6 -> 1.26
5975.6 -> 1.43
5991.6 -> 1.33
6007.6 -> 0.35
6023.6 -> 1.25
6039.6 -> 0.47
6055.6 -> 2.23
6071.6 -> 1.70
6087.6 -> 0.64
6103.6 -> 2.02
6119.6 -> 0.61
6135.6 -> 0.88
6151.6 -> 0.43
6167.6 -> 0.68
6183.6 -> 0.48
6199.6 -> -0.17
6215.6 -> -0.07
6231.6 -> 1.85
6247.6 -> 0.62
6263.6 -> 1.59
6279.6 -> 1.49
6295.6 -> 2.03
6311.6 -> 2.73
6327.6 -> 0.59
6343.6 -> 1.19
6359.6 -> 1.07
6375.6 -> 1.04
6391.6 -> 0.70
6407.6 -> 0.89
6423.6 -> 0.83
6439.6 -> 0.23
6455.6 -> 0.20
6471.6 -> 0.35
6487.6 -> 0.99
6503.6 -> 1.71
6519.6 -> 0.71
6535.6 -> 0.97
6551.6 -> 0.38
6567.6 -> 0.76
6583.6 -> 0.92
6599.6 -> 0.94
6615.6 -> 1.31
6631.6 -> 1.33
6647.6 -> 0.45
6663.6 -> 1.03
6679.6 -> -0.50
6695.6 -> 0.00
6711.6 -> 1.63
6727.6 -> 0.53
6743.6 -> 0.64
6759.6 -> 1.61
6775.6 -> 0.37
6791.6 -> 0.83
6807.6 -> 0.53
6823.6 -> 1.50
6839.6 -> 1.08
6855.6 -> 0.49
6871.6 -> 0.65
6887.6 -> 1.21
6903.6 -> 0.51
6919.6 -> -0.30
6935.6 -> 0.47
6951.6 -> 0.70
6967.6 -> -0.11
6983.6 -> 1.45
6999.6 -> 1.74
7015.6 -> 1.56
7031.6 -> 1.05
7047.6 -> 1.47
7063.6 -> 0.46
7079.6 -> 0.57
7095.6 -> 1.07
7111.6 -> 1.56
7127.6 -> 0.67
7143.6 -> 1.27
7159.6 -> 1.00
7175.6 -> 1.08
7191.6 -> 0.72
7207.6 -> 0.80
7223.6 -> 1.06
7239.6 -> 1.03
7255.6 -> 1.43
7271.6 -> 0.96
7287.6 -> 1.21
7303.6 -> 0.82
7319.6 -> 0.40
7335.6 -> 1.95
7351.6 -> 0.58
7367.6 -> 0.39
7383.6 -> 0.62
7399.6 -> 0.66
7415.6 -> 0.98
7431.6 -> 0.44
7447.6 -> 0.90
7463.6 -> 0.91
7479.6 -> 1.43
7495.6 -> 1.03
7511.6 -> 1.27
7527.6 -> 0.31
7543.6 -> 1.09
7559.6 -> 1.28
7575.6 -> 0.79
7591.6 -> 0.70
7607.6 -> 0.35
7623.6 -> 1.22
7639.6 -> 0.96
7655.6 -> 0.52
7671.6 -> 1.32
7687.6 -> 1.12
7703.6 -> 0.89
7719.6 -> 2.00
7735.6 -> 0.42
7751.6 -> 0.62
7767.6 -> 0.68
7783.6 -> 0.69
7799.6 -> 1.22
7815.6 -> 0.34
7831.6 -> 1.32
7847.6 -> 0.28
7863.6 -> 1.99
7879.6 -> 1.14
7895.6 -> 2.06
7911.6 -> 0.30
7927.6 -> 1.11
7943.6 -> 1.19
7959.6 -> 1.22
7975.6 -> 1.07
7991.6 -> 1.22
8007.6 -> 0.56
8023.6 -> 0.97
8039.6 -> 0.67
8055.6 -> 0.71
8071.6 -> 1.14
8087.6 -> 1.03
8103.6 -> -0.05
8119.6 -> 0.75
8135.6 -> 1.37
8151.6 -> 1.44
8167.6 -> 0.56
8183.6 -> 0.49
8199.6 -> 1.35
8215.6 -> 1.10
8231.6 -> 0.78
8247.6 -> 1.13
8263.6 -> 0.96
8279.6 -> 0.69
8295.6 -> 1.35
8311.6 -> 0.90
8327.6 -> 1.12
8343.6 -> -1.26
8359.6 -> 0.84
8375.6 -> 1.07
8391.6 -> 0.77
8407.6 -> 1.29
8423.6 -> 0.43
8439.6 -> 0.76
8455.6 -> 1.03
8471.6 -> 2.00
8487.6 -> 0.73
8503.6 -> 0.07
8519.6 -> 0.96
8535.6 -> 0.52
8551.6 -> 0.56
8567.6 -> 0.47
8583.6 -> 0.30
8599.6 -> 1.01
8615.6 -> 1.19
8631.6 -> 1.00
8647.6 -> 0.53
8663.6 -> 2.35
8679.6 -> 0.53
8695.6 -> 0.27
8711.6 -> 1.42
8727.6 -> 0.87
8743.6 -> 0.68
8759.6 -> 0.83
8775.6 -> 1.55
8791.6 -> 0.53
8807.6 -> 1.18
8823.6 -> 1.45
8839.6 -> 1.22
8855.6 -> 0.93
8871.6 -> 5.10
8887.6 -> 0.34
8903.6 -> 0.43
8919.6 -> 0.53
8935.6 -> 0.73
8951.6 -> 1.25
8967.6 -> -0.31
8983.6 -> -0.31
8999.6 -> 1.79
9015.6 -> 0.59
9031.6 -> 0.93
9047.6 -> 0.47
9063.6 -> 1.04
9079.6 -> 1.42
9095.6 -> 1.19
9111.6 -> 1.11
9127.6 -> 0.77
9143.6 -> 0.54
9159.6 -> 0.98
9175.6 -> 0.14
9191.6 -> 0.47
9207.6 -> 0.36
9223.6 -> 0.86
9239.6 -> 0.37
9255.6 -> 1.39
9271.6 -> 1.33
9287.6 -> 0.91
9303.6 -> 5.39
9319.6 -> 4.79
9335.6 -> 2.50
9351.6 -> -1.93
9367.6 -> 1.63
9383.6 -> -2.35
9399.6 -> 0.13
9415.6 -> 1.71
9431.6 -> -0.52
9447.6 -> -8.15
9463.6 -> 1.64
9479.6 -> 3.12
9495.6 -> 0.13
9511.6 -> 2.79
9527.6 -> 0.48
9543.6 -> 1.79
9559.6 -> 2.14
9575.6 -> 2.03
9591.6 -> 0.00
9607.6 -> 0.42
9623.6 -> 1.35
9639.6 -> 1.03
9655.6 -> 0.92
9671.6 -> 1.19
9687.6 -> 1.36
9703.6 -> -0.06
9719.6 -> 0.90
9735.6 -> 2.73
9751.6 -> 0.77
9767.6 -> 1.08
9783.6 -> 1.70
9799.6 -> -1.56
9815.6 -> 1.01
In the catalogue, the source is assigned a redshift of 0.771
